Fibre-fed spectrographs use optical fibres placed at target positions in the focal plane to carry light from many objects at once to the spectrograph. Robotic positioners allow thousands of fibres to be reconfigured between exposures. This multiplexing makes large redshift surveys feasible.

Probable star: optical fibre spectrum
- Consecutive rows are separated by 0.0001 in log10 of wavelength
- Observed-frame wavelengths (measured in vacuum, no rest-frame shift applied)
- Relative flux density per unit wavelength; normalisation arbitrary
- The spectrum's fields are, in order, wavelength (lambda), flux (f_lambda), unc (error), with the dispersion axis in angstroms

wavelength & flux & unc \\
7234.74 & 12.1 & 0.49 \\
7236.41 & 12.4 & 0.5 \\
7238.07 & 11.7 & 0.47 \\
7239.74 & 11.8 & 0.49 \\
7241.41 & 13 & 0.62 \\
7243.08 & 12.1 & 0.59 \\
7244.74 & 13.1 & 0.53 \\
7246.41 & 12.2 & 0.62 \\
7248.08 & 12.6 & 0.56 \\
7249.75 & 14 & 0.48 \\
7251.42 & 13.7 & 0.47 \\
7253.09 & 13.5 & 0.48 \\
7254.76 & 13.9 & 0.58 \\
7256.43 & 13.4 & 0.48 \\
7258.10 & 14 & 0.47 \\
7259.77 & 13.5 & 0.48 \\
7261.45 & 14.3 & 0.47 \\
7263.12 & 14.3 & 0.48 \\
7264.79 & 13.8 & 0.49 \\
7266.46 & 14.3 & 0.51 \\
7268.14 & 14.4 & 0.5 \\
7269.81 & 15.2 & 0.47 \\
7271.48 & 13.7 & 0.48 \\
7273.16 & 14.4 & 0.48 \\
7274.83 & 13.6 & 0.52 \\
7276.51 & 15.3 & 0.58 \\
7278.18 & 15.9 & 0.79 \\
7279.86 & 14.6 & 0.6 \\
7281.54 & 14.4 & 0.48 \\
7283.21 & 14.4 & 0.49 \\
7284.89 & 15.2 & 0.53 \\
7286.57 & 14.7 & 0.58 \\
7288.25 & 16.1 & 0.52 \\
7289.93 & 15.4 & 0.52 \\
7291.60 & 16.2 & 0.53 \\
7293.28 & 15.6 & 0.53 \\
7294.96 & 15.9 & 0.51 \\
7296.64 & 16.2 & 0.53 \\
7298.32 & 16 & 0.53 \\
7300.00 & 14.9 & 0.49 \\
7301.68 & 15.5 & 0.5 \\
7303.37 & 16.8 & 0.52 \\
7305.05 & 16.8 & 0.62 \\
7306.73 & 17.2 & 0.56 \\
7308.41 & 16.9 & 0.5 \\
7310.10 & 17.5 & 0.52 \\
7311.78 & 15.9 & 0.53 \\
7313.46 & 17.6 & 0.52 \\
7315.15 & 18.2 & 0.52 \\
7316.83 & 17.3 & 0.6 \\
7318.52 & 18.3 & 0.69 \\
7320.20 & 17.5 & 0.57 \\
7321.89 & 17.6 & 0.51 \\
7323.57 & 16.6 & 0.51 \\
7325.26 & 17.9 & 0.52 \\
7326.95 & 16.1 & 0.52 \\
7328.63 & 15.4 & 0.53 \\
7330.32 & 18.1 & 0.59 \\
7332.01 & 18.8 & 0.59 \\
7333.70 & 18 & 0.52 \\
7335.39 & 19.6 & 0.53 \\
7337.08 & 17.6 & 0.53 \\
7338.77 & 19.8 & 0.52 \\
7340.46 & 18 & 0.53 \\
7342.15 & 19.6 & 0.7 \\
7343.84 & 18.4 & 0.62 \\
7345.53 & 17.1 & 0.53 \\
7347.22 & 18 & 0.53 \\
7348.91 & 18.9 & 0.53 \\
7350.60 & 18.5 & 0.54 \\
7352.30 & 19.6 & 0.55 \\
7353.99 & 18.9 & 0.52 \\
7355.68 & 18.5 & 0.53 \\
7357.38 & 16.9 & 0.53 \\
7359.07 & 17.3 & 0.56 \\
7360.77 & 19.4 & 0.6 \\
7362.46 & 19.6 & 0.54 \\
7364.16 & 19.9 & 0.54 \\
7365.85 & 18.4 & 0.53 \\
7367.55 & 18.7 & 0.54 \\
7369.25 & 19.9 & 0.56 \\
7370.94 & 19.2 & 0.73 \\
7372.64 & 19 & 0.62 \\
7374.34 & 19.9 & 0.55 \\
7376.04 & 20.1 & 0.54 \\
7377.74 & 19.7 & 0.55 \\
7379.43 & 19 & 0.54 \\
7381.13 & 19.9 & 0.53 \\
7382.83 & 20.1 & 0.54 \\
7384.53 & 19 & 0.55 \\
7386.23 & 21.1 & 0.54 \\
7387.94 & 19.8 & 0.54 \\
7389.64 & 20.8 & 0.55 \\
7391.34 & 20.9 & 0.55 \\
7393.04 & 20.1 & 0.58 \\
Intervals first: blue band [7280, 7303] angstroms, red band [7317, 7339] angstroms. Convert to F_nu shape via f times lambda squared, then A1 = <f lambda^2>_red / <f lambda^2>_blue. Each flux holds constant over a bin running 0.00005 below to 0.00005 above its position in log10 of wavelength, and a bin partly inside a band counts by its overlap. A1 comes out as 1.16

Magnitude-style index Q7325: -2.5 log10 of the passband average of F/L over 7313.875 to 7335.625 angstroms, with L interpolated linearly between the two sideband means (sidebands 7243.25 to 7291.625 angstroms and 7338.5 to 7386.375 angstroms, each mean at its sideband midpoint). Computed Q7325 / -0.03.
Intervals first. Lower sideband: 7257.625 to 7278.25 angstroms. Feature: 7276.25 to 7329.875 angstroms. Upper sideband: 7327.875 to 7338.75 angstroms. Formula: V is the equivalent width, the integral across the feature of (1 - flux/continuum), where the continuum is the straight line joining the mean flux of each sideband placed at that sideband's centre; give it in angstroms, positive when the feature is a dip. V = 0.2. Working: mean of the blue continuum 14.3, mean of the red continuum 18.1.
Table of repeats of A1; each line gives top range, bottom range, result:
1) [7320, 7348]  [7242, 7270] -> 1.34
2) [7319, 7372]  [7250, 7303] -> 1.27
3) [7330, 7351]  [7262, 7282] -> 1.30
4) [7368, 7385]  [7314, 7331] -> 1.15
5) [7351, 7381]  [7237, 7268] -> 1.48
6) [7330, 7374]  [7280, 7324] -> 1.16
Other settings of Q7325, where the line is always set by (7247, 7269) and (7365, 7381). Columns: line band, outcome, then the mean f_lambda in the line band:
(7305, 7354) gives -0.04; 17.9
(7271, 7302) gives 0.00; 15.2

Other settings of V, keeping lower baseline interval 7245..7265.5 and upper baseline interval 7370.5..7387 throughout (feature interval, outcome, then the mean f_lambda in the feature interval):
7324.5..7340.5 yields -0.5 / 17.9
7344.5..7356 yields -0.1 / 18.5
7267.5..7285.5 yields 0.0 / 14.6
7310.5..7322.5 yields -0.6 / 17.5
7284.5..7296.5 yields -0.2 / 15.6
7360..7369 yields -0.1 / 19.2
